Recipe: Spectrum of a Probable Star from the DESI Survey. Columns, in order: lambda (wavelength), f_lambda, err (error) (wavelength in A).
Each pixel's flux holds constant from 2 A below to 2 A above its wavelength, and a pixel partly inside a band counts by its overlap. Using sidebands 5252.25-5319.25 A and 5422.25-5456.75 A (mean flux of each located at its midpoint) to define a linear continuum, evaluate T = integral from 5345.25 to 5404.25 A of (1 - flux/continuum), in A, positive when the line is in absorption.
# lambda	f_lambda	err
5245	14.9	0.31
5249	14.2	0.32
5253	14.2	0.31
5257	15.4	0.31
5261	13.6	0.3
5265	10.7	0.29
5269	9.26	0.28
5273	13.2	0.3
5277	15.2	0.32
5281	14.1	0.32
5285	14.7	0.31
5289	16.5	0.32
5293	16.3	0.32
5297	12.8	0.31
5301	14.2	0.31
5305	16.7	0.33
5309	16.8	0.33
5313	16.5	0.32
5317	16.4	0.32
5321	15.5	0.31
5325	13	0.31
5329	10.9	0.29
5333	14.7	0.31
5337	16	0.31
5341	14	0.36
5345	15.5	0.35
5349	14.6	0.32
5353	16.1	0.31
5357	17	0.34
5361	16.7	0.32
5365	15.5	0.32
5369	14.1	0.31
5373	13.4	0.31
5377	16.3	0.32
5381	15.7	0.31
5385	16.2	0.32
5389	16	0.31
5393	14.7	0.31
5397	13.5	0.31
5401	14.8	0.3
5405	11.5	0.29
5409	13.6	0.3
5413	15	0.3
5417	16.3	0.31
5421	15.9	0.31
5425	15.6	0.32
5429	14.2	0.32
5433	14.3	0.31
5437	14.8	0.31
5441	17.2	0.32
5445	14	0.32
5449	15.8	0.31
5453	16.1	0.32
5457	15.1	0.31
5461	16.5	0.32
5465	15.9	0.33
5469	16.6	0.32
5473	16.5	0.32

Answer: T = -1.2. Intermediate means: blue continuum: 14.5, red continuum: 15.3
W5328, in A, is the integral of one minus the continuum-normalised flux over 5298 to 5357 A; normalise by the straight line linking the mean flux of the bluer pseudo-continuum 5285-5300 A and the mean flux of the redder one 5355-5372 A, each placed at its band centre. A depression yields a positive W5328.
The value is 1.06 A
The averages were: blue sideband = 15.1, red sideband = 15.7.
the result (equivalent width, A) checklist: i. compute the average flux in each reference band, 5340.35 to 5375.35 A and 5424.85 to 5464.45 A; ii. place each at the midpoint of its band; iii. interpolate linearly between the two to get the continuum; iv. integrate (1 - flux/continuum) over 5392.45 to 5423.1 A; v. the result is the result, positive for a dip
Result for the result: 1.8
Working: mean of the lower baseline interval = 15.3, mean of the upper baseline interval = 15.4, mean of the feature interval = 14.4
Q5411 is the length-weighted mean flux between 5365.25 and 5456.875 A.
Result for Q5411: 15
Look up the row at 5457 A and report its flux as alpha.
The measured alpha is 15.1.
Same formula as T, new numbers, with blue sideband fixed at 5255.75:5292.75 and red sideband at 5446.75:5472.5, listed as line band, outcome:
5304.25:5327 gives -2.5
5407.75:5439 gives 1.1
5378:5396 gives -0.5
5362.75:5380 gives 0.0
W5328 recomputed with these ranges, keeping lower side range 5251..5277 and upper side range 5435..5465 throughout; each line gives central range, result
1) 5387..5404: 0.34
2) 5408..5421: -0.06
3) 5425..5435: 0.55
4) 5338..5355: -1.17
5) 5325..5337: 0.47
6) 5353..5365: -1.83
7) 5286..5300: -1.84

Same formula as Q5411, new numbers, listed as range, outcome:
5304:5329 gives 15.4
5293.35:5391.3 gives 15.2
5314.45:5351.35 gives 14.6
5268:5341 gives 14.7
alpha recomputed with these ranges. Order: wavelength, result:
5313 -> 16.5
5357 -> 17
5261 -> 13.6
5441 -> 17.2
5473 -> 16.5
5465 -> 15.9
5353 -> 16.1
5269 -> 9.26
